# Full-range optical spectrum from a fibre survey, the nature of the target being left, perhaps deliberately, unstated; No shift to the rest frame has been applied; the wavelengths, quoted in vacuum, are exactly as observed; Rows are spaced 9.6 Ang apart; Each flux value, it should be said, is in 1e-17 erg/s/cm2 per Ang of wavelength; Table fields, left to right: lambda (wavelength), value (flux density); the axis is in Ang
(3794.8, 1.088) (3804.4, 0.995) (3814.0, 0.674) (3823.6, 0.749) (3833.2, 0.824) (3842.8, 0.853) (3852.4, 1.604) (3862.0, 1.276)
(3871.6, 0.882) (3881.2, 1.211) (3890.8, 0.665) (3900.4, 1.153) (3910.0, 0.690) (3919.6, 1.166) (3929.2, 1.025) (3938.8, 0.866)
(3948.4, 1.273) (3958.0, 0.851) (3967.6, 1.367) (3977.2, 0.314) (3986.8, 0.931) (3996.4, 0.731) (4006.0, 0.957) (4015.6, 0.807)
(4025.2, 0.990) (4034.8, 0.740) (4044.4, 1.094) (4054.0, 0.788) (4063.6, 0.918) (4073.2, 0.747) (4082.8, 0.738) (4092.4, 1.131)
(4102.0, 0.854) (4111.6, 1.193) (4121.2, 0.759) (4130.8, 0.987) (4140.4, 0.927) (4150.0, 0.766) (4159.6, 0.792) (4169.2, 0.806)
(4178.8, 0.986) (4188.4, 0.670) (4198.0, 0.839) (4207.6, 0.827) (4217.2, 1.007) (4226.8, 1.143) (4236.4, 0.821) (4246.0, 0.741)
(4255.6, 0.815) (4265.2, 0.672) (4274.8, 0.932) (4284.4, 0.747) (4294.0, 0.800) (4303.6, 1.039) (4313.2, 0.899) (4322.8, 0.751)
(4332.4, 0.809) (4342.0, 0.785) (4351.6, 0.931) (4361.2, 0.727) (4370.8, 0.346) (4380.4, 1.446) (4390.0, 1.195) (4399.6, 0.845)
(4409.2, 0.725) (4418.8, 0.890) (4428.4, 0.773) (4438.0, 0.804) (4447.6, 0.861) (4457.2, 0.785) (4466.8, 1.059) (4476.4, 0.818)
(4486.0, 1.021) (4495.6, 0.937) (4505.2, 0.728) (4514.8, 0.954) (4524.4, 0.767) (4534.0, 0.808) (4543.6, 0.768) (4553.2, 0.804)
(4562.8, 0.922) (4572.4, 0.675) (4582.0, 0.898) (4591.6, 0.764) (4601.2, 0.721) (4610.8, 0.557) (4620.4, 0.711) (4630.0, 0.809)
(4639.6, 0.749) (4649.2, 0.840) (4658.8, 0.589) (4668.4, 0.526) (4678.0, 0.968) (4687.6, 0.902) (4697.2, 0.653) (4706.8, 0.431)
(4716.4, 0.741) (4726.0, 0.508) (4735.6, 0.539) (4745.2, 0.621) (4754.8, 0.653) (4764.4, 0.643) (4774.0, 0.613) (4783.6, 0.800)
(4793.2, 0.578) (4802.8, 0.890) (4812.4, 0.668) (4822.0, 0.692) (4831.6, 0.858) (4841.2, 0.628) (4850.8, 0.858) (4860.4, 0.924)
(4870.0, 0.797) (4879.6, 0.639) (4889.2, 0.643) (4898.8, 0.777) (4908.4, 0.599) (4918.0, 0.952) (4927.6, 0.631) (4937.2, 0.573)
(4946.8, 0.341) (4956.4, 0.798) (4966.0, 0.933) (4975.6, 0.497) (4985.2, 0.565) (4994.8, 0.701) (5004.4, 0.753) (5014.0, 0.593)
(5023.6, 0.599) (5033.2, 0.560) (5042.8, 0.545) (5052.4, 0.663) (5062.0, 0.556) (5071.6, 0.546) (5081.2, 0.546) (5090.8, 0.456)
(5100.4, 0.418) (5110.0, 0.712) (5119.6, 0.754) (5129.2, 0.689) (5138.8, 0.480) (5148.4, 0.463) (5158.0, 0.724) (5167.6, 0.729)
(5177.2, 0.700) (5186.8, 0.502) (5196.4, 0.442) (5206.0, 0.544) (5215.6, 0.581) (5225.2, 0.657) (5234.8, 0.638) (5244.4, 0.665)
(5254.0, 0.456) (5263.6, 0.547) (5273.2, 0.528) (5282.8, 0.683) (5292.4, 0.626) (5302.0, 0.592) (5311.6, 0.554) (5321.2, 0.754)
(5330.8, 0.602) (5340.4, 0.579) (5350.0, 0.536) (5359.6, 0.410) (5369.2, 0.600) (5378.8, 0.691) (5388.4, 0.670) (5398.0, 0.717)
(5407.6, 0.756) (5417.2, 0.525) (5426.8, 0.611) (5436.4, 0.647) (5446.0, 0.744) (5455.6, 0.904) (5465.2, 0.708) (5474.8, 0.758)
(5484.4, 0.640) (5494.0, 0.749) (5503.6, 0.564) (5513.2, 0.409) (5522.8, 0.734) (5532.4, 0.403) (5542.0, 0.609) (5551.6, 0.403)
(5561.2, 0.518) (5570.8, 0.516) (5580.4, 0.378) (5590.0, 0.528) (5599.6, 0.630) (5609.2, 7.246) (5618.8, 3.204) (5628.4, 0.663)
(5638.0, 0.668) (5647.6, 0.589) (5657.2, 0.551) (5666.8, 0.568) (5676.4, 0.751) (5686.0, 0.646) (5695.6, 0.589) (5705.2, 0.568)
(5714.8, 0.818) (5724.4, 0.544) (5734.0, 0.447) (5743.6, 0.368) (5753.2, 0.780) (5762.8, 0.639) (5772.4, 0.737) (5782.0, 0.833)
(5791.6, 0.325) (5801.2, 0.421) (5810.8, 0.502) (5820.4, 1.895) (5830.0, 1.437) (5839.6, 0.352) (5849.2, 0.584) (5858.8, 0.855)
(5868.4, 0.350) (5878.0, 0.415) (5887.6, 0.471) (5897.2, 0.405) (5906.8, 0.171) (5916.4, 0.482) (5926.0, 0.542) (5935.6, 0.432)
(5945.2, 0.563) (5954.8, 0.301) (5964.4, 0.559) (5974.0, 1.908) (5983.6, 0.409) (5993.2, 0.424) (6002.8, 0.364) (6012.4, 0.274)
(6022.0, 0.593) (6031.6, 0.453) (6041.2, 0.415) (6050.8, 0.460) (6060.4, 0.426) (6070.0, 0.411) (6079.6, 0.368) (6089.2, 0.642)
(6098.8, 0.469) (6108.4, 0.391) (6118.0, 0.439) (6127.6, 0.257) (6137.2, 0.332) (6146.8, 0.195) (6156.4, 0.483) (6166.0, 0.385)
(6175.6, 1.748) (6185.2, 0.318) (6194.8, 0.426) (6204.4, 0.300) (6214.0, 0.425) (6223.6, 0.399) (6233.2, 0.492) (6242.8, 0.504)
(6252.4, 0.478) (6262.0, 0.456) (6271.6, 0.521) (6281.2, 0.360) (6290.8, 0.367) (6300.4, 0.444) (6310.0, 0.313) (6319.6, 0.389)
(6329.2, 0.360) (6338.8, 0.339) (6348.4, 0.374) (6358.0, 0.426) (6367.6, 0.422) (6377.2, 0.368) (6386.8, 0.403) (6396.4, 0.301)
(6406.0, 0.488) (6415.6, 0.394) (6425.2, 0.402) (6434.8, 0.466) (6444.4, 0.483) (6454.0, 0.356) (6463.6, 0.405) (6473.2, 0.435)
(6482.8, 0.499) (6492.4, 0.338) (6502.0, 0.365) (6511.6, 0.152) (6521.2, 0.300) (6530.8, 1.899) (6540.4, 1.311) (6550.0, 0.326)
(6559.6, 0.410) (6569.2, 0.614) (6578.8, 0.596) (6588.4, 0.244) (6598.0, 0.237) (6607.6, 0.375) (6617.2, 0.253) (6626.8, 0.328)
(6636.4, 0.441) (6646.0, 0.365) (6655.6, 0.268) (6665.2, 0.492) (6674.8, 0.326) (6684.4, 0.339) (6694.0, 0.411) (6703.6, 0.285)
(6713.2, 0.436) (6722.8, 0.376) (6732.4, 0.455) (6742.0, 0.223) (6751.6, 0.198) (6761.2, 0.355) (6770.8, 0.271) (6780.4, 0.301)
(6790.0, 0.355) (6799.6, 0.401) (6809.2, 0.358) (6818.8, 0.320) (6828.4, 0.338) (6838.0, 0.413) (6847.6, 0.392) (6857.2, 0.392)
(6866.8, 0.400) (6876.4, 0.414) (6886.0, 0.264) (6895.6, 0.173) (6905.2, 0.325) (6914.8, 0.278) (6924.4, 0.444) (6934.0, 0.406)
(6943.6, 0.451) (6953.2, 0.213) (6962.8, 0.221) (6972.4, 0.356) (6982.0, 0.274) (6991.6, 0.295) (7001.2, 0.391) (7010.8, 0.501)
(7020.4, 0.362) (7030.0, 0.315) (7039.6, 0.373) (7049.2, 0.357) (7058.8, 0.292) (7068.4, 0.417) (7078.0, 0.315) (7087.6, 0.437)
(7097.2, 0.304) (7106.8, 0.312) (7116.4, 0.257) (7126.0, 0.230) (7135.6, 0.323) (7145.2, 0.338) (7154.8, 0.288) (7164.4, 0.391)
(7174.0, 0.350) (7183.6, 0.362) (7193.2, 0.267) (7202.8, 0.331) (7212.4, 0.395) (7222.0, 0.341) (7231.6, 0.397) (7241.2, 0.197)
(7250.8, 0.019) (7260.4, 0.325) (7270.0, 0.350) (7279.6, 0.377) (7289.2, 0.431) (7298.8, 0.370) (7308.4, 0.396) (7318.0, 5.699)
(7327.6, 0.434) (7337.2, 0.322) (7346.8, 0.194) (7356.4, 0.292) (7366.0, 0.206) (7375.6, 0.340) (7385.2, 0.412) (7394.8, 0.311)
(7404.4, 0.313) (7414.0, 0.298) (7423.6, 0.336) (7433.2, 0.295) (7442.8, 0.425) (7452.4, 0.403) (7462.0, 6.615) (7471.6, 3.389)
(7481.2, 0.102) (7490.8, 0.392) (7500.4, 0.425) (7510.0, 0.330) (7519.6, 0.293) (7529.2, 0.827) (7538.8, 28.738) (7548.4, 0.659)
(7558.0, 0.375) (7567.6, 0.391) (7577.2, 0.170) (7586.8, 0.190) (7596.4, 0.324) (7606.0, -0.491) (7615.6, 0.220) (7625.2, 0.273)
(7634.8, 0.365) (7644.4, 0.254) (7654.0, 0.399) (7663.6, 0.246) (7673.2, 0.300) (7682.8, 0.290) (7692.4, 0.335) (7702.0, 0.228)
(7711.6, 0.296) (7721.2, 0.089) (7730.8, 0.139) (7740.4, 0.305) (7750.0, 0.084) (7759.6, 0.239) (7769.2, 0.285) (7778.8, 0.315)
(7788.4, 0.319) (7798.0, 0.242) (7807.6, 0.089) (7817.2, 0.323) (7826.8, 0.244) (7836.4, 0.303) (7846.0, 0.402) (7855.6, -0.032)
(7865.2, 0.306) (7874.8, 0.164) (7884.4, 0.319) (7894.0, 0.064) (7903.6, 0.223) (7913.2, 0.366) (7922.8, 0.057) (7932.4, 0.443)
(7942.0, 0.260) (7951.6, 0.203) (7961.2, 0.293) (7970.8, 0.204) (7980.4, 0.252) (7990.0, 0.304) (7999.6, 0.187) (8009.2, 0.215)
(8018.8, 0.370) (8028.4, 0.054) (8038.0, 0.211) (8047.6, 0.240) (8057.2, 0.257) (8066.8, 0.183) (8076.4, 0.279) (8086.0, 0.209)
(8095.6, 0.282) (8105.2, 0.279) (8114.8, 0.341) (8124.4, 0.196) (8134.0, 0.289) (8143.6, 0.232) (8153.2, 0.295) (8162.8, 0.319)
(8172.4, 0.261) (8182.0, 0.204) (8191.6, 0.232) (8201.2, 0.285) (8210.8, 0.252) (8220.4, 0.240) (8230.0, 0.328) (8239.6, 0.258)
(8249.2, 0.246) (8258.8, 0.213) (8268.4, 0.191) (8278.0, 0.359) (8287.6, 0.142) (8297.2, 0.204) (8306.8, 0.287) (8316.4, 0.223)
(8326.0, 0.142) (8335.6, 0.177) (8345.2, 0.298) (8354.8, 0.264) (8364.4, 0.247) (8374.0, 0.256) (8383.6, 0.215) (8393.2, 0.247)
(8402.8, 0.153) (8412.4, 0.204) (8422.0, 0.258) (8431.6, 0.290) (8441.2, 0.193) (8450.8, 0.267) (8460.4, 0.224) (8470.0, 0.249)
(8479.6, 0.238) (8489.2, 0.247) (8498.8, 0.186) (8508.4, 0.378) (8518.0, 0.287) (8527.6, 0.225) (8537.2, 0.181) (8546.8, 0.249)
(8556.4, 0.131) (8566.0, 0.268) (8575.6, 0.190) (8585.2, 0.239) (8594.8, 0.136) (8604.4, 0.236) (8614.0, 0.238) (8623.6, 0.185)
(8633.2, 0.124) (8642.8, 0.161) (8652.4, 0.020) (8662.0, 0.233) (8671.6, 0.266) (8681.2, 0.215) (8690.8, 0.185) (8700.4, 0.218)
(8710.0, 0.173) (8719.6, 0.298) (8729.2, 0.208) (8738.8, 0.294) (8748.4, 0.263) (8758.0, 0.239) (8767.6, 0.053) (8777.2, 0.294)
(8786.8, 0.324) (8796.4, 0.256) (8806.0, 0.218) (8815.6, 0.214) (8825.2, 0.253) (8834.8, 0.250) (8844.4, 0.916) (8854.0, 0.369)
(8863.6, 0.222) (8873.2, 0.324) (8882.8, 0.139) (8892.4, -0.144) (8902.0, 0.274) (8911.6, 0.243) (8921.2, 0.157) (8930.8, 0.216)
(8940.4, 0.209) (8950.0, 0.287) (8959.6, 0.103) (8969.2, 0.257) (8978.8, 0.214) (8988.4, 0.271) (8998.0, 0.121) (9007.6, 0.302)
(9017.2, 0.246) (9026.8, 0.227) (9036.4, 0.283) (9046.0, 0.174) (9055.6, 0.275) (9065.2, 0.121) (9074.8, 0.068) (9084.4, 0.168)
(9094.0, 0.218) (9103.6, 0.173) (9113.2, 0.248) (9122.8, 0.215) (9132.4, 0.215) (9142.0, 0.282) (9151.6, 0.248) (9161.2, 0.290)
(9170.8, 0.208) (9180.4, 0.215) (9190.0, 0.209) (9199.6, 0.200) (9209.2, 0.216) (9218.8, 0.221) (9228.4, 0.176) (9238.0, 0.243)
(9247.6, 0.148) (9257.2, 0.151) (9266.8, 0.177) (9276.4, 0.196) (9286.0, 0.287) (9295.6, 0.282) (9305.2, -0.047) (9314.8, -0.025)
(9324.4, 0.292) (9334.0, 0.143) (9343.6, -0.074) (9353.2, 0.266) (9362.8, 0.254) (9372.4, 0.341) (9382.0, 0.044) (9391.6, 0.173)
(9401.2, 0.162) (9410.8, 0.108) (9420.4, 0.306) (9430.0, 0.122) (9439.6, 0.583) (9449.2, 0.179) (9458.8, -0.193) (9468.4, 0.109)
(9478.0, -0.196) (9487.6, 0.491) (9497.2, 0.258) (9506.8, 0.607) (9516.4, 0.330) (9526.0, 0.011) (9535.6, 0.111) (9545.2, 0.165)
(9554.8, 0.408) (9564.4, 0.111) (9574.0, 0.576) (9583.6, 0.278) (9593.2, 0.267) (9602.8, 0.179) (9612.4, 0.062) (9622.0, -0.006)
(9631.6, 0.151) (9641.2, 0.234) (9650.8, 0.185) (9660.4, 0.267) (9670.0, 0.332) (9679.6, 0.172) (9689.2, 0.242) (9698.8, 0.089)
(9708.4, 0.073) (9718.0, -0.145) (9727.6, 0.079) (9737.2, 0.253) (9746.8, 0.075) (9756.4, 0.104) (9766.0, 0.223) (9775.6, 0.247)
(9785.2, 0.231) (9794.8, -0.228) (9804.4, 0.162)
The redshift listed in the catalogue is 0.505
